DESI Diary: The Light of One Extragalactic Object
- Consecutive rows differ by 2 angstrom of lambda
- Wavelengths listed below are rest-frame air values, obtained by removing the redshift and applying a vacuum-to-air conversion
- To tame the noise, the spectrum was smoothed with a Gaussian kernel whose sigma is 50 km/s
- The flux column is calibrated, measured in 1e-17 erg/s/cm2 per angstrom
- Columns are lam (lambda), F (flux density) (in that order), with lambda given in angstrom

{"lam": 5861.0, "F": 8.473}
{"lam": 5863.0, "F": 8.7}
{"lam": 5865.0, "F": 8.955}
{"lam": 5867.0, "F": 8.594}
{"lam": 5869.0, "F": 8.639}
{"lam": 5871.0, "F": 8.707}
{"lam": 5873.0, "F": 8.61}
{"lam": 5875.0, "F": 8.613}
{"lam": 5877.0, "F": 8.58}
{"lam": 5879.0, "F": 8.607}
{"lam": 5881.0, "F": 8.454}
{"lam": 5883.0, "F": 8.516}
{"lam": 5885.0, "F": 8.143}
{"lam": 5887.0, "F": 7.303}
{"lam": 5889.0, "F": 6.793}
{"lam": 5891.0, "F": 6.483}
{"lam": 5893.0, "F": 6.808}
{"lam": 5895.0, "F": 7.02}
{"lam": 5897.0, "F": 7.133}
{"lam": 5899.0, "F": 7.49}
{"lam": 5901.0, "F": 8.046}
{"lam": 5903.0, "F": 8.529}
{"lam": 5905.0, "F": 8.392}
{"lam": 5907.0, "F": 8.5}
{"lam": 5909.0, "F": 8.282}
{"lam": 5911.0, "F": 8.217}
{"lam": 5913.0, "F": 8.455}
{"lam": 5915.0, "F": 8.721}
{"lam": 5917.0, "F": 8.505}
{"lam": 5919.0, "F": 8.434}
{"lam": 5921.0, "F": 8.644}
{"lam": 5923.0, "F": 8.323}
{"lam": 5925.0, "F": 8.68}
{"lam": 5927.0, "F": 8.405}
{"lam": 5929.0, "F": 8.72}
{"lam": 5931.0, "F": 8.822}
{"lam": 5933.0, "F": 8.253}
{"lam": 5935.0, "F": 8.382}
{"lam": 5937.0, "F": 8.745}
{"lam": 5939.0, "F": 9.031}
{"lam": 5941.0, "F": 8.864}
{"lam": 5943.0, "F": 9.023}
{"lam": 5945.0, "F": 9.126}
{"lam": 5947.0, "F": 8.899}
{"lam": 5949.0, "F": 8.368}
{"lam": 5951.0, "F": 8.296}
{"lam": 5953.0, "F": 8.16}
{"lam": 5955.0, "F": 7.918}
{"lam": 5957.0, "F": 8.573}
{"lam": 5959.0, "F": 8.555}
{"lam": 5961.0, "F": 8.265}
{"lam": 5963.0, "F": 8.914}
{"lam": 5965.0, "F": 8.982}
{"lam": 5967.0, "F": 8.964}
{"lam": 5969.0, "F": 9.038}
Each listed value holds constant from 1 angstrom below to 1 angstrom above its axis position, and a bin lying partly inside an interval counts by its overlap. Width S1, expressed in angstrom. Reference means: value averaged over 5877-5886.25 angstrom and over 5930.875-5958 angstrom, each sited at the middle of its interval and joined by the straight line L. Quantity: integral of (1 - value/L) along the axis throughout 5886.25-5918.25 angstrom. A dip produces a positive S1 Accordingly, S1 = 2.6 angstrom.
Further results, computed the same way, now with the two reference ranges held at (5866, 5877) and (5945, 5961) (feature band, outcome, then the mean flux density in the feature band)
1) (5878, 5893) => 1.57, 7.69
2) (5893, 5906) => 1.31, 7.69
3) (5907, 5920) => 0.13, 8.44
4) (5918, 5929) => -0.02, 8.52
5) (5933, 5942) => -0.24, 8.7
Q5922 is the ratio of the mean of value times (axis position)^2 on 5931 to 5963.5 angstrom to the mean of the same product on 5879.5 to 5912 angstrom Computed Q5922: 1.1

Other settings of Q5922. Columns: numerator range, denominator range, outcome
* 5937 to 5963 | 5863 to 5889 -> 1.05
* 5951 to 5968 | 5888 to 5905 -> 1.18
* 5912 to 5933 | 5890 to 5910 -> 1.12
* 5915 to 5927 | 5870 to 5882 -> 1.01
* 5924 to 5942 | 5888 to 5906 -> 1.18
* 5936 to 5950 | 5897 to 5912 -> 1.10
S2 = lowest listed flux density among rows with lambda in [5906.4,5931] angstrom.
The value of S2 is 8.217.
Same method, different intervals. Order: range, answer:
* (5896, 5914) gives 7.133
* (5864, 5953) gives 6.483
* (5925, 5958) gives 7.918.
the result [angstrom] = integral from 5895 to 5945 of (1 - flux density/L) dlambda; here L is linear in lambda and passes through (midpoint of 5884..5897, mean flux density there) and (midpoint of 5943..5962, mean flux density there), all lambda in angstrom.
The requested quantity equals -4.3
